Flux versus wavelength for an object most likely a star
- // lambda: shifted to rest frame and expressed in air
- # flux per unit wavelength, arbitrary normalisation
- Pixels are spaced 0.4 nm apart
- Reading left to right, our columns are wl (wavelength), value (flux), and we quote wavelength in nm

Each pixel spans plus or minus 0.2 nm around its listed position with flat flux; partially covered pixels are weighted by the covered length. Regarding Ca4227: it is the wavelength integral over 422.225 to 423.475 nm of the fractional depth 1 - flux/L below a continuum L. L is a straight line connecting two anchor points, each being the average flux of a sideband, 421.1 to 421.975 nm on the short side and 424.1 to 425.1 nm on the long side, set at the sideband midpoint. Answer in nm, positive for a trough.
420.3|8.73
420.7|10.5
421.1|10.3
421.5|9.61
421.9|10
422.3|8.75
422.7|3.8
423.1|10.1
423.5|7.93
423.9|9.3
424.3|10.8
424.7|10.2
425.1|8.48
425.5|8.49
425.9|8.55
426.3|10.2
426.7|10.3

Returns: 0.31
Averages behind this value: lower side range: 9.89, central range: 7.48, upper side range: 10.1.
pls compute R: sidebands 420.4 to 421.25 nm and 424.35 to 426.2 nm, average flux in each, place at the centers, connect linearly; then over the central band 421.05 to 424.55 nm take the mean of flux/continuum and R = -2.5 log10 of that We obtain 0.095 mag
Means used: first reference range 10.2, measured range 8.91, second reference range 9.15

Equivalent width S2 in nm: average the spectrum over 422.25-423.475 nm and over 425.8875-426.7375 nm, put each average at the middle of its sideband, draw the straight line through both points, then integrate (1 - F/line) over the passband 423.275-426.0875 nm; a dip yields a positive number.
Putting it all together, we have -0.15 nm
